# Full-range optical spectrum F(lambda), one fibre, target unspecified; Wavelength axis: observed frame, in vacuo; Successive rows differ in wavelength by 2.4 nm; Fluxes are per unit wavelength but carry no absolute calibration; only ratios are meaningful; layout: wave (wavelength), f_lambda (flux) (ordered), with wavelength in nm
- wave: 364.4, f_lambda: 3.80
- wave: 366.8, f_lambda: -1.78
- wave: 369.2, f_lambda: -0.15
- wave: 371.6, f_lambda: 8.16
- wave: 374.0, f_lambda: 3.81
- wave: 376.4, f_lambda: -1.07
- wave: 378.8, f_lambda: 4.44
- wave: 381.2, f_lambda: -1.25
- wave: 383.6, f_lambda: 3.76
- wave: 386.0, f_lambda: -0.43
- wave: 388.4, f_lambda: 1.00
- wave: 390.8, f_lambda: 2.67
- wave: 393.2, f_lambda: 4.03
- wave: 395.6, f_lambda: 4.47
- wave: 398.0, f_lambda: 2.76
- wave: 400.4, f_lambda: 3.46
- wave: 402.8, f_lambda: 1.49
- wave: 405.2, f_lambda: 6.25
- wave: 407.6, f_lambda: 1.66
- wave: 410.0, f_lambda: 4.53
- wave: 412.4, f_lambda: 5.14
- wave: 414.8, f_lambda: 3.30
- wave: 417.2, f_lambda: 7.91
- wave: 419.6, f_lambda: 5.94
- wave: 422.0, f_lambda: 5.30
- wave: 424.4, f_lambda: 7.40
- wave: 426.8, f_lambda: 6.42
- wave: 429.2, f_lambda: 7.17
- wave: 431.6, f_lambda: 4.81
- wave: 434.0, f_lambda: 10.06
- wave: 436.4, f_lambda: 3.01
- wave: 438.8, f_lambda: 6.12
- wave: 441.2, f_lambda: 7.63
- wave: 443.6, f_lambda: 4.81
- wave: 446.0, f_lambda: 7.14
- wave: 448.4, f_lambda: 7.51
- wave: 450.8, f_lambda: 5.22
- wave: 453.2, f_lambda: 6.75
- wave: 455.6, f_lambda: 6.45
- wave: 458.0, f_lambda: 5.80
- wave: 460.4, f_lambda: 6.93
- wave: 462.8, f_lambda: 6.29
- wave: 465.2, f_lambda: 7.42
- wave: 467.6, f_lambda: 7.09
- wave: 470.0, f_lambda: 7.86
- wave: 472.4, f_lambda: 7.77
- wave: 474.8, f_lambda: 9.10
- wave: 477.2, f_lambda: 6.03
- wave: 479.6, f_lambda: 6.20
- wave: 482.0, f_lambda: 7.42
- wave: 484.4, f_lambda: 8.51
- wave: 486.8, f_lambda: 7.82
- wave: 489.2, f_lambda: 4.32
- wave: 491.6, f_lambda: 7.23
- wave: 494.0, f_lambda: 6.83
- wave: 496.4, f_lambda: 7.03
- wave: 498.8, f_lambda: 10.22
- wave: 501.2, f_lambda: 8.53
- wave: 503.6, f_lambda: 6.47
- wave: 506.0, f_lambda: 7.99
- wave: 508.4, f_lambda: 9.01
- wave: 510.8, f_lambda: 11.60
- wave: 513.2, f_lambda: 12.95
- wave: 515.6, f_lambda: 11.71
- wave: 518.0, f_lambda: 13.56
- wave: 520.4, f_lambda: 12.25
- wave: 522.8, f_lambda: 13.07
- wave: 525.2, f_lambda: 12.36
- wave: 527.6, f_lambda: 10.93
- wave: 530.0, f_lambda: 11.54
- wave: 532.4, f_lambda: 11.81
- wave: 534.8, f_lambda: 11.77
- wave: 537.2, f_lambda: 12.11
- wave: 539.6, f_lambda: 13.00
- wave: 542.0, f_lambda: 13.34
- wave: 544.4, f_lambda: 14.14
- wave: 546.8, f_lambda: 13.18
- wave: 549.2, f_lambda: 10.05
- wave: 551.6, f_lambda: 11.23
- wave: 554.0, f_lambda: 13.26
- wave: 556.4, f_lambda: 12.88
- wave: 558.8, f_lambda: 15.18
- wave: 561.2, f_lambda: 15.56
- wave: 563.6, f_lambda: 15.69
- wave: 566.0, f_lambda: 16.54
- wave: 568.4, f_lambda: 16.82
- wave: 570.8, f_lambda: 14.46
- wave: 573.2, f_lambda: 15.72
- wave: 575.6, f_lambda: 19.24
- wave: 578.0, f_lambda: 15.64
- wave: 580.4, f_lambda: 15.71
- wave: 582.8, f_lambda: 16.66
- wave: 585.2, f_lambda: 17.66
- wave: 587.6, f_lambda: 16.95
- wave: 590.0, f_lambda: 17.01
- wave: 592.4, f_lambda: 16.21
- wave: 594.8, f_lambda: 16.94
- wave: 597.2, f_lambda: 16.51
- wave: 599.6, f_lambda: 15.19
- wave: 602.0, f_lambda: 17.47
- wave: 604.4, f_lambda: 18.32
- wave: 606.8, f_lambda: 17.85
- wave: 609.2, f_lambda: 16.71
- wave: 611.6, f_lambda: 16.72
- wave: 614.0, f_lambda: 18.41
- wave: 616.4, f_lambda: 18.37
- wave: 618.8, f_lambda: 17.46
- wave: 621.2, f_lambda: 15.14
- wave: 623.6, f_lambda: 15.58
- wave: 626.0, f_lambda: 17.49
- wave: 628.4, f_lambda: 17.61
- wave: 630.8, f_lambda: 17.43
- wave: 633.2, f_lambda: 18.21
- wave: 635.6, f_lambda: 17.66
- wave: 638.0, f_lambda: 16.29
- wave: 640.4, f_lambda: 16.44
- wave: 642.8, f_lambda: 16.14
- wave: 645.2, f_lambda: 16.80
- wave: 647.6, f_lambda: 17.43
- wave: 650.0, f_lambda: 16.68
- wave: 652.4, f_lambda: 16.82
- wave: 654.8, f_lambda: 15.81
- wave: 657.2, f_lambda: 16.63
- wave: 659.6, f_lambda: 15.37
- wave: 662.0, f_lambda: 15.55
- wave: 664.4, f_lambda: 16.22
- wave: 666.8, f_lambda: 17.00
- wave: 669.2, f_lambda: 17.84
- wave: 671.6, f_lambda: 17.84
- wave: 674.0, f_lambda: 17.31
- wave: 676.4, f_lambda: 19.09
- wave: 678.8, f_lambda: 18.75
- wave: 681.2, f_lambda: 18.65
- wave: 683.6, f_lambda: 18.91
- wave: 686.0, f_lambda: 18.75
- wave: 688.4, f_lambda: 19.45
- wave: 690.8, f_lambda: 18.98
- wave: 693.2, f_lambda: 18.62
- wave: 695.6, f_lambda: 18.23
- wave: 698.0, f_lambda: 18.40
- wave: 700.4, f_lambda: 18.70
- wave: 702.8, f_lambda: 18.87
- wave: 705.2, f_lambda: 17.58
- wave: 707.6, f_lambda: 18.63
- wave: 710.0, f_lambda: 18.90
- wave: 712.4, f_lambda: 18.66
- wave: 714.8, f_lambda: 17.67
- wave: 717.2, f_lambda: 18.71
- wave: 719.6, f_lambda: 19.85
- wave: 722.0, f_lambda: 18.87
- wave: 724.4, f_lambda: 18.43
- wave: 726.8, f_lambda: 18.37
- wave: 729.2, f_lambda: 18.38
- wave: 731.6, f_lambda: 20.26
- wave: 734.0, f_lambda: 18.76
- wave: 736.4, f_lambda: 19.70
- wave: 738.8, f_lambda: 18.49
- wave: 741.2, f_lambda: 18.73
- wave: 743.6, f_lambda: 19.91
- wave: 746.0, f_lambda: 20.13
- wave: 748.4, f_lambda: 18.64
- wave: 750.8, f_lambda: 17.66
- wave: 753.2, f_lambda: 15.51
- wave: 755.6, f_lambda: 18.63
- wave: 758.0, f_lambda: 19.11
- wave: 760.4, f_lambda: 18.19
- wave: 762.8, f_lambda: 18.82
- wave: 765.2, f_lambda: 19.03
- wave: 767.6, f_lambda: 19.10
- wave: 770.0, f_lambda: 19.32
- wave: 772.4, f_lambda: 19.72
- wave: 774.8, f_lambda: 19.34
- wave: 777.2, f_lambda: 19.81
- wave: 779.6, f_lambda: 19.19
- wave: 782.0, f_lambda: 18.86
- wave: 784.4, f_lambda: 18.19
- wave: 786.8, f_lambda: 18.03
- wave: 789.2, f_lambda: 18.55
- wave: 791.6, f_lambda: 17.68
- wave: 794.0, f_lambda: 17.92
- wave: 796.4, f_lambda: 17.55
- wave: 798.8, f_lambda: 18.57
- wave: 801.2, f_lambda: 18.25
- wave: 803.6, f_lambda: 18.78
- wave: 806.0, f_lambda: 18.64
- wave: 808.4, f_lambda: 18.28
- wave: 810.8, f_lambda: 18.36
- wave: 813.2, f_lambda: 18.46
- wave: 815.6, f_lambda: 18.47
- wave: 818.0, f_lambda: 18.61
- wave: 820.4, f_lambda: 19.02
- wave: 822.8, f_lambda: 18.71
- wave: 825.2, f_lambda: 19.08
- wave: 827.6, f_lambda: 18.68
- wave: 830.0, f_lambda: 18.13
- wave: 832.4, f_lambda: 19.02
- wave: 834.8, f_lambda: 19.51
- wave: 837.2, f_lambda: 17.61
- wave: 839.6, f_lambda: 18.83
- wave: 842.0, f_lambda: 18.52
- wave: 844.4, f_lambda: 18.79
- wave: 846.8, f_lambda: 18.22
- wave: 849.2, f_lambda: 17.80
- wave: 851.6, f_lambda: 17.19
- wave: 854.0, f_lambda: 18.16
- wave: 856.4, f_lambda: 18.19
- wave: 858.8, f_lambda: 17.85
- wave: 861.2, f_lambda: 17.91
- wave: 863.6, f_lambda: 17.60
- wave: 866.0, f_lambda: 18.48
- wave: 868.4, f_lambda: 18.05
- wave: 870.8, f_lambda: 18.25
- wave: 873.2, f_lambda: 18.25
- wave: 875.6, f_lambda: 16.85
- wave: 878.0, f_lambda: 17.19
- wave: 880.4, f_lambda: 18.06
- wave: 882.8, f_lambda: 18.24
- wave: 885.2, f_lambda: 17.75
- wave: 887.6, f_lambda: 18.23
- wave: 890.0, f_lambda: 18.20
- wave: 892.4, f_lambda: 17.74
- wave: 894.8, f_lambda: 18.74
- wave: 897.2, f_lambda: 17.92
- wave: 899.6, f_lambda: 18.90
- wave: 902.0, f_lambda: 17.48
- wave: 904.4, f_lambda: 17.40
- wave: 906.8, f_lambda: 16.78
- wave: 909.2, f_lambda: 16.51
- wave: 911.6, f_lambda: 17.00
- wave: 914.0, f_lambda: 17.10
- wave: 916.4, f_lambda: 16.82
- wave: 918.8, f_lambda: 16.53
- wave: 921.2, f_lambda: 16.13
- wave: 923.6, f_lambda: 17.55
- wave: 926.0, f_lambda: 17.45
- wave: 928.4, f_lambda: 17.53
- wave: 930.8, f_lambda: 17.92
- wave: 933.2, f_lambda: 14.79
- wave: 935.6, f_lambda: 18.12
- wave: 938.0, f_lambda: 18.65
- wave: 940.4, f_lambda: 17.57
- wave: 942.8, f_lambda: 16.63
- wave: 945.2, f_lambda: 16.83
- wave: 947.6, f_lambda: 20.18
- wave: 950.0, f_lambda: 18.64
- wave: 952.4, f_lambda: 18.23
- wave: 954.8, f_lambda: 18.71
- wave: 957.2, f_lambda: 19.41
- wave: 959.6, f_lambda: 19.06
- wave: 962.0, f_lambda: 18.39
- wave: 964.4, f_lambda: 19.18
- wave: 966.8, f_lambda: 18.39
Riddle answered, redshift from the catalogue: 0.28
